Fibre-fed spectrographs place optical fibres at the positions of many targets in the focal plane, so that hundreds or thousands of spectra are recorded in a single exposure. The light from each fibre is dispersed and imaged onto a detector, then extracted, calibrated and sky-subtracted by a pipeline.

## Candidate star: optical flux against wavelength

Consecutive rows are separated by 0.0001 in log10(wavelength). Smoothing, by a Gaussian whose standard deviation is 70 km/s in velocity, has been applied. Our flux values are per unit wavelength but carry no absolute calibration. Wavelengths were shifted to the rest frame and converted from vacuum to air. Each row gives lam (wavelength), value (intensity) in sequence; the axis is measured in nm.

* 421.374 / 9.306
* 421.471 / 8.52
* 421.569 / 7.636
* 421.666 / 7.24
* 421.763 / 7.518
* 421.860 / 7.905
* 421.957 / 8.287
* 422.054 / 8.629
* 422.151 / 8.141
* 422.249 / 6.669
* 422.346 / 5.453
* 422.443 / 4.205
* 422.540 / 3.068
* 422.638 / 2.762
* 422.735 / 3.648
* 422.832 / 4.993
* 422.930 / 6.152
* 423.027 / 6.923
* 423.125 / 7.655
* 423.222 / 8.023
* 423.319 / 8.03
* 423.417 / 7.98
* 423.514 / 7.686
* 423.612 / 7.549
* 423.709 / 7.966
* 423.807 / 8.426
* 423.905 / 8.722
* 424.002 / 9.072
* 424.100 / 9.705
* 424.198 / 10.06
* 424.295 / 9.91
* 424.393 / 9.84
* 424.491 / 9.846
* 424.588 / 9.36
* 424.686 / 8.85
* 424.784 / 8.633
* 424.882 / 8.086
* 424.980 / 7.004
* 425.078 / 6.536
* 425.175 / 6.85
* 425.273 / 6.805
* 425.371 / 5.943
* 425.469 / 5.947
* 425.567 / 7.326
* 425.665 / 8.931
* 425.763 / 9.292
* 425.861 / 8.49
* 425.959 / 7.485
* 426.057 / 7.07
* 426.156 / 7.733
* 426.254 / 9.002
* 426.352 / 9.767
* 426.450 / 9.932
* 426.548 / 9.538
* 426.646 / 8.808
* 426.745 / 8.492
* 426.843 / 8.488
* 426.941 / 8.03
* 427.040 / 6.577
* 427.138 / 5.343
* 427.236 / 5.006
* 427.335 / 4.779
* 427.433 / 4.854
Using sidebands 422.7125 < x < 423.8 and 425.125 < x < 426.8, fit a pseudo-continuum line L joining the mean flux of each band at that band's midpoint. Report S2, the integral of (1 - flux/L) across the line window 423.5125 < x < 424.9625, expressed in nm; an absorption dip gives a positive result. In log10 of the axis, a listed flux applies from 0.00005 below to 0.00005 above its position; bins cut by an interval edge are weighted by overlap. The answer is -0.28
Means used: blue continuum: 7.1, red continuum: 8.09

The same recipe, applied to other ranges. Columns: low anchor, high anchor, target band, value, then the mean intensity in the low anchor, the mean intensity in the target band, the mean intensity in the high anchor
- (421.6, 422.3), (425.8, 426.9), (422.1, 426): 0.35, 7.76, 7.45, 8.62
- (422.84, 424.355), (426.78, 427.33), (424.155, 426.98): -0.43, 8.18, 8.35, 6.58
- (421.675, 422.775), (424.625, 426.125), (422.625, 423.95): -0.08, 6.09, 7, 7.56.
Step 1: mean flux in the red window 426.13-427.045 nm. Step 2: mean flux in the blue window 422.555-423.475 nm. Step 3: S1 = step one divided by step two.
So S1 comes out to 1.4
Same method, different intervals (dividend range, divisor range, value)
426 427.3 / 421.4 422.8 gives 1.23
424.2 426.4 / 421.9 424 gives 1.21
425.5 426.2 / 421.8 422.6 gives 1.23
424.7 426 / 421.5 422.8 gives 1.20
